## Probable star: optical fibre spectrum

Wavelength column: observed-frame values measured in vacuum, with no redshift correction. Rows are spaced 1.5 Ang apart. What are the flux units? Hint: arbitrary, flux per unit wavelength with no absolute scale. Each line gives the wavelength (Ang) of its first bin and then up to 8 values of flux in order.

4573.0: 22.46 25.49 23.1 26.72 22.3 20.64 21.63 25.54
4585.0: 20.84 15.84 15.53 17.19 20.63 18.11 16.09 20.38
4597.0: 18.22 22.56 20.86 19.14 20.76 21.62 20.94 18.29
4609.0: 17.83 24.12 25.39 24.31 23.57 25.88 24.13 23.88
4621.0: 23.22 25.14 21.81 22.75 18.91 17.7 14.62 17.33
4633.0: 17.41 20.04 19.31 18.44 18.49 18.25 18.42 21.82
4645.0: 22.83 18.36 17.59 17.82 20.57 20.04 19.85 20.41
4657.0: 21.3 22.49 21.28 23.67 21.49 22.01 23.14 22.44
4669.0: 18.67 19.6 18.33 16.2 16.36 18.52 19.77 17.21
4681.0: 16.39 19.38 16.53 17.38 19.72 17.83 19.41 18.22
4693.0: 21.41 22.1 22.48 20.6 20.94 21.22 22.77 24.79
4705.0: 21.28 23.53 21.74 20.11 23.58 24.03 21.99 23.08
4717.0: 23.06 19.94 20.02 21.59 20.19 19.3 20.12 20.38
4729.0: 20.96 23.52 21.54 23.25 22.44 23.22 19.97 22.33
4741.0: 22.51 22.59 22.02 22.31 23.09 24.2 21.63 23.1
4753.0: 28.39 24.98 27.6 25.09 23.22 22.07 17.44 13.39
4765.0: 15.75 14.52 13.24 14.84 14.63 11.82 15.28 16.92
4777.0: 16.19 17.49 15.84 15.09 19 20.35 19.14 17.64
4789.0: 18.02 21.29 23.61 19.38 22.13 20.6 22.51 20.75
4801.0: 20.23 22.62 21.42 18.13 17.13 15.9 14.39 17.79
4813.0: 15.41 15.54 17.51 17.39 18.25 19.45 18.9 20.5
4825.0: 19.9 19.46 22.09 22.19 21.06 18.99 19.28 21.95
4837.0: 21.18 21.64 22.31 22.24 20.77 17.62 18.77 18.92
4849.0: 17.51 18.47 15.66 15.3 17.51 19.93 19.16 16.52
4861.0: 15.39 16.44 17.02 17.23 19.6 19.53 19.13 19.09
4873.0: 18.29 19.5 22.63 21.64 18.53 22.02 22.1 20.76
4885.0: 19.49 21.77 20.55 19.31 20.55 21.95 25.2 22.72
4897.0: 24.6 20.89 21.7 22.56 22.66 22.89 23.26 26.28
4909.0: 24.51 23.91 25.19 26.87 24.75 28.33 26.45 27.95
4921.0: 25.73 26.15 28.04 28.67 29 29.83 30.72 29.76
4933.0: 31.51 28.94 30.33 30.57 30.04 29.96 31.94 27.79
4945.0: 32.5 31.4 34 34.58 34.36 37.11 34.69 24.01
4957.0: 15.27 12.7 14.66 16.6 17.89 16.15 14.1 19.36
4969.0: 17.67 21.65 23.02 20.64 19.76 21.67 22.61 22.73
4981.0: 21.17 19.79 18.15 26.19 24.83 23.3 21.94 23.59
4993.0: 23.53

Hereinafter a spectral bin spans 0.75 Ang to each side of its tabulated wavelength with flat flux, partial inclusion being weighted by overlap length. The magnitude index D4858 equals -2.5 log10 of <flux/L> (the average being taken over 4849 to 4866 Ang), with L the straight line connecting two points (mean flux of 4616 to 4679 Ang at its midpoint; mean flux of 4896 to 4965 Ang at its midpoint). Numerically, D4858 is 0.40 mag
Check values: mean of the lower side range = 20.2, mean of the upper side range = 26.5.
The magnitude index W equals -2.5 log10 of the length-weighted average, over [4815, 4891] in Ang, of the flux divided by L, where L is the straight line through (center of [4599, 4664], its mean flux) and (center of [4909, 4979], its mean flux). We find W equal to 0.246 mag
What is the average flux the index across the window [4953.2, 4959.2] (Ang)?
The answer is 21.9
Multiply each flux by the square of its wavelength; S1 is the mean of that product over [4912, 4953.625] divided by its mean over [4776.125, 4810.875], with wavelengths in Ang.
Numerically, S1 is 1.7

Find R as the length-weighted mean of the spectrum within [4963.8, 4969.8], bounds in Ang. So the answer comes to 16.9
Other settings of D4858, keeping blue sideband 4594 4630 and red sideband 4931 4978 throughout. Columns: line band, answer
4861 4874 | 0.317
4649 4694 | 0.133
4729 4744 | 0.029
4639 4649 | 0.129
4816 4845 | 0.182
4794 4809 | 0.168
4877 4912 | 0.110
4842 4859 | 0.307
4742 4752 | 0.014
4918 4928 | -0.110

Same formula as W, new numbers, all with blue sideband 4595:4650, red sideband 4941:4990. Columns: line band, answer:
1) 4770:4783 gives 0.37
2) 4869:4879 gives 0.14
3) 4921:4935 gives -0.24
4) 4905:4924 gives -0.12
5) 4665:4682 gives 0.12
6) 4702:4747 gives -0.02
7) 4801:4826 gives 0.22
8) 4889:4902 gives 0.03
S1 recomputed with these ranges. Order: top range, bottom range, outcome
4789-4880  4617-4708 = 1.02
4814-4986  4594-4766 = 1.18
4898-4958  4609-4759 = 1.46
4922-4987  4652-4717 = 1.37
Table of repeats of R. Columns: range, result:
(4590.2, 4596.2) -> 18.8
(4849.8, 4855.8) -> 16.7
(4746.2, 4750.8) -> 23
